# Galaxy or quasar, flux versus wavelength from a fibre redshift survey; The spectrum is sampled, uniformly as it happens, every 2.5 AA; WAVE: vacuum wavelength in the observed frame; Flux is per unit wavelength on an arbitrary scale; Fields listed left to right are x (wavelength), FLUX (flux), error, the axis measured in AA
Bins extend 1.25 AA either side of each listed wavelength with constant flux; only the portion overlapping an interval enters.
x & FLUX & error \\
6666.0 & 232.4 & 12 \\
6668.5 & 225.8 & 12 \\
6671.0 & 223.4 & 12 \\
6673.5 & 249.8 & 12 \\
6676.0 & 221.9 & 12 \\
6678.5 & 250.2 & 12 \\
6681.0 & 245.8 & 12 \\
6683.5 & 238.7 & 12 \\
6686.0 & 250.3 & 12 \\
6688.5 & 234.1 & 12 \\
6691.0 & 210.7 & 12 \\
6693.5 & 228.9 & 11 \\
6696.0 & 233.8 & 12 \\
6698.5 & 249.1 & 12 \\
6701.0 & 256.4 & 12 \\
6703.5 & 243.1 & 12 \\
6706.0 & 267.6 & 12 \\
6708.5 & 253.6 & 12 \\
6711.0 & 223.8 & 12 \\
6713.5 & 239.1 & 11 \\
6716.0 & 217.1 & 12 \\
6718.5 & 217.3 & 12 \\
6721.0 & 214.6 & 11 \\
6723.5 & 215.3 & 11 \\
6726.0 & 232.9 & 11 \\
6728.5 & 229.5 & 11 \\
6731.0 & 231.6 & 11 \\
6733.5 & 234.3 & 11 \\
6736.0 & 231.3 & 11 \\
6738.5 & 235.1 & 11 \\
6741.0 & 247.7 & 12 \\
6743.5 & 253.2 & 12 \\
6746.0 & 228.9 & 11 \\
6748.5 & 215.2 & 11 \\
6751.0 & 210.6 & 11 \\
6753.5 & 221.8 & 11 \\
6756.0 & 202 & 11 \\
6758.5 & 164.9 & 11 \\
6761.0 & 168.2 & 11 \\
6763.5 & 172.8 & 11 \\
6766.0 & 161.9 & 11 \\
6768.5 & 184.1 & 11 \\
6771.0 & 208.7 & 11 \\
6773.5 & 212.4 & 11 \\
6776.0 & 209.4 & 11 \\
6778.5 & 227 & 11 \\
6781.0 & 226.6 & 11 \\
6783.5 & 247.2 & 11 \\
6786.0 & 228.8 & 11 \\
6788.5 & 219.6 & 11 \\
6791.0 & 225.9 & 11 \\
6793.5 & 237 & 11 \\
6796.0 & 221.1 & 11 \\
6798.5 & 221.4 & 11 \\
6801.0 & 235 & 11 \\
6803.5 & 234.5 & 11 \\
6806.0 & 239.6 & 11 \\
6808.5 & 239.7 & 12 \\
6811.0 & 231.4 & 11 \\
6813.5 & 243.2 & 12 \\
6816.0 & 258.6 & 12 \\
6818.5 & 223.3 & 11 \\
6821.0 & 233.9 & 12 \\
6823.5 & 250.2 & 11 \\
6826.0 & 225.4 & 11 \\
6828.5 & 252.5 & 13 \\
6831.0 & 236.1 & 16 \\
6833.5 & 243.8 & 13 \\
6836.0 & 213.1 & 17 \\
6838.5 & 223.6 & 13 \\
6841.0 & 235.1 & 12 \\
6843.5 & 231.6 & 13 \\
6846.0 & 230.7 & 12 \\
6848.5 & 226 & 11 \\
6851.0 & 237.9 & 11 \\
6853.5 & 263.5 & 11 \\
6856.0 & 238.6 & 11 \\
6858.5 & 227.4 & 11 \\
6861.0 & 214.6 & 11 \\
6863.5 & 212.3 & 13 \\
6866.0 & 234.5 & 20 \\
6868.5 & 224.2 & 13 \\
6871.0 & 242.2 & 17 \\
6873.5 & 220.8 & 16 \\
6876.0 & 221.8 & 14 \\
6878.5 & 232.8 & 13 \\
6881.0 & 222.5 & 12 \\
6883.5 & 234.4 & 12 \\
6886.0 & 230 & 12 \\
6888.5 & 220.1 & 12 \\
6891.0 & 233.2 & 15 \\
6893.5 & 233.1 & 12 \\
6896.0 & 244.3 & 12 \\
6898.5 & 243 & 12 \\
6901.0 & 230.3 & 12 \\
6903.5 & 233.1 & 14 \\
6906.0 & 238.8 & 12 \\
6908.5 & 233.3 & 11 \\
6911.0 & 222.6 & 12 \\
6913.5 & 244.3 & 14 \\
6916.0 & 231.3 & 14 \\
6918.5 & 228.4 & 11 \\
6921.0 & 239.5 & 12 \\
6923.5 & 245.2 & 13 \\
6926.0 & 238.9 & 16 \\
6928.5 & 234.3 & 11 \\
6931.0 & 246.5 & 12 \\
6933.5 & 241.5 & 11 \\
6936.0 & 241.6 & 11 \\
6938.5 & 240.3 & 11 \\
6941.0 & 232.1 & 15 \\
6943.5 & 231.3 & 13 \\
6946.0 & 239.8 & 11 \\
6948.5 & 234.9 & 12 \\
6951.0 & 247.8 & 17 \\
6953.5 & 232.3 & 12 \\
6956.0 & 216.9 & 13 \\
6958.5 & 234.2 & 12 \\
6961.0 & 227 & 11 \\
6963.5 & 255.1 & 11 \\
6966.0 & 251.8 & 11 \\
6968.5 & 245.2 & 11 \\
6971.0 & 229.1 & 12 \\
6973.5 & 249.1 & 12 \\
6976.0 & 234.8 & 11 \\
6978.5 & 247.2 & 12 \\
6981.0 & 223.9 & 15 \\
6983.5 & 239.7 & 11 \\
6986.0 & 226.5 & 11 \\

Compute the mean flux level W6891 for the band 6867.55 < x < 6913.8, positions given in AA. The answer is 232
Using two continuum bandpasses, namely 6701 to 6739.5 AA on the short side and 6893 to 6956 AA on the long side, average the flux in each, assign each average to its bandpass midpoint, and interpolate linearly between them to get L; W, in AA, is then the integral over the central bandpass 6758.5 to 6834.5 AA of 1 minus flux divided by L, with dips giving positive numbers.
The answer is 3.8 AA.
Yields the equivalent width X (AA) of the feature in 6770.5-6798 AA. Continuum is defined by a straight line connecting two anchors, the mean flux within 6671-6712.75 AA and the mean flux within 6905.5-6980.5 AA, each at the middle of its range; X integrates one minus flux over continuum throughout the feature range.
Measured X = 1.7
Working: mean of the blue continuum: 241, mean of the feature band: 224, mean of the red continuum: 238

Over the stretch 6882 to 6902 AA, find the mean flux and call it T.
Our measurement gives 233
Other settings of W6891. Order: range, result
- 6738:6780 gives 207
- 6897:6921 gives 234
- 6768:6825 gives 229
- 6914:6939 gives 239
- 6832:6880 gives 230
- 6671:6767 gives 227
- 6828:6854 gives 235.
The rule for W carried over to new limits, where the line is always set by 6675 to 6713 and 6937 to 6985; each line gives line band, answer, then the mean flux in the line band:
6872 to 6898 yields 0.9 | 230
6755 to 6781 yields 5.1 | 193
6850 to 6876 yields 0.8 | 231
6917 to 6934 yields -0.1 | 239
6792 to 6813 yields 0.6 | 233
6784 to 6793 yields 0.4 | 228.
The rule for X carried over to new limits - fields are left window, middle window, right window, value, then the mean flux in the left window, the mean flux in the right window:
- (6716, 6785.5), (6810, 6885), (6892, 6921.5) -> -1.80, 215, 235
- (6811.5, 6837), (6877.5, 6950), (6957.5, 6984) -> 1.17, 238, 240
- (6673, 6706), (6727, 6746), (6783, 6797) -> -0.15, 240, 229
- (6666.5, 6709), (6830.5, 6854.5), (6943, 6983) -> 0.49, 240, 238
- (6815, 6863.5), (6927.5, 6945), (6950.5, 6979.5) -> -0.03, 234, 239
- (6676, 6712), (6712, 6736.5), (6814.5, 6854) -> 1.43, 241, 236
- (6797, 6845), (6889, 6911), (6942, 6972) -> 0.14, 235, 237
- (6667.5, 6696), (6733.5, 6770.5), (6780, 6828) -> 4.17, 235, 234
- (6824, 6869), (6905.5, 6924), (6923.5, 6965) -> 0.08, 232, 237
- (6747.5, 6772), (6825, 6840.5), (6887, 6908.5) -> -1.37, 191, 234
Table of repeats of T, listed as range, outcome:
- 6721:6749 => 232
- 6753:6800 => 208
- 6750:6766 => 188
